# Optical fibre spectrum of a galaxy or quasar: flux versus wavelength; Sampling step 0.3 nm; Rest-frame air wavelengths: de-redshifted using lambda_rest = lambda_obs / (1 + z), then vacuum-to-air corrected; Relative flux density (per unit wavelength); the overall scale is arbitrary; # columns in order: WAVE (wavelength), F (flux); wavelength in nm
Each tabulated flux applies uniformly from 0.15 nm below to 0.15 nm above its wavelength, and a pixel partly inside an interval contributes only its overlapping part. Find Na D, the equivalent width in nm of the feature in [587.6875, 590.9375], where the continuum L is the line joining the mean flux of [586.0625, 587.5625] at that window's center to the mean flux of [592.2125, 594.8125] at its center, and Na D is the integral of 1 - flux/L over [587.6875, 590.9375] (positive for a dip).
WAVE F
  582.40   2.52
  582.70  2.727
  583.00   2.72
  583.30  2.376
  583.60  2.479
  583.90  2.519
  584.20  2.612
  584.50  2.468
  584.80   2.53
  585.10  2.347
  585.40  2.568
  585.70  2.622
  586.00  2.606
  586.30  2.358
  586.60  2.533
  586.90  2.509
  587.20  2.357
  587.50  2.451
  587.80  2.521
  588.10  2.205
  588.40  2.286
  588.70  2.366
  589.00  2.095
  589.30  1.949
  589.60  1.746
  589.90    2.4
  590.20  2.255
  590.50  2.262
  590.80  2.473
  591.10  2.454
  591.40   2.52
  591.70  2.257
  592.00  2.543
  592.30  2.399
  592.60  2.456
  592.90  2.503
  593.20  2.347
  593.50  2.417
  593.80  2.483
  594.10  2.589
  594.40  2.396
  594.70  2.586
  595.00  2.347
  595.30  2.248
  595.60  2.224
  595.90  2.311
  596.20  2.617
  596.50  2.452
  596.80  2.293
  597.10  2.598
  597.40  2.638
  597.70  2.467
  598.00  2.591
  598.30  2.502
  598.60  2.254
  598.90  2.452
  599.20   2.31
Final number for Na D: 0.30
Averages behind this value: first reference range 2.45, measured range 2.23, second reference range 2.46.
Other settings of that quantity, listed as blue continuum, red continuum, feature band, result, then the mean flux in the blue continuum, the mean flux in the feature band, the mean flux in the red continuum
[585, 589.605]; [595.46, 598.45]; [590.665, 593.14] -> -0.033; 2.36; 2.45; 2.47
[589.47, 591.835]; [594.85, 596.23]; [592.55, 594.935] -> -0.156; 2.3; 2.47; 2.33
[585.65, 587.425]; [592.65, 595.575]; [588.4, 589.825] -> 0.222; 2.49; 2.08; 2.43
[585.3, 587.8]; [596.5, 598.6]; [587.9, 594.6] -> 0.421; 2.5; 2.34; 2.49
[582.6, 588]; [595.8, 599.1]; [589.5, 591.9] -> 0.174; 2.51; 2.31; 2.47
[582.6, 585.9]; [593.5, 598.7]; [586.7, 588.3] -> 0.068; 2.54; 2.41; 2.45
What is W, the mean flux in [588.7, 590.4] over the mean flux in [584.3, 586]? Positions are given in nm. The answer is 0.84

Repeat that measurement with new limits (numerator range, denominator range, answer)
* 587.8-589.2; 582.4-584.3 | 0.88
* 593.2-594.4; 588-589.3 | 1.12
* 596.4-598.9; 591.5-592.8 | 1.02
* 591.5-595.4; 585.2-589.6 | 1.03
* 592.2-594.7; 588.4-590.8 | 1.13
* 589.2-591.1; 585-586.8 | 0.88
